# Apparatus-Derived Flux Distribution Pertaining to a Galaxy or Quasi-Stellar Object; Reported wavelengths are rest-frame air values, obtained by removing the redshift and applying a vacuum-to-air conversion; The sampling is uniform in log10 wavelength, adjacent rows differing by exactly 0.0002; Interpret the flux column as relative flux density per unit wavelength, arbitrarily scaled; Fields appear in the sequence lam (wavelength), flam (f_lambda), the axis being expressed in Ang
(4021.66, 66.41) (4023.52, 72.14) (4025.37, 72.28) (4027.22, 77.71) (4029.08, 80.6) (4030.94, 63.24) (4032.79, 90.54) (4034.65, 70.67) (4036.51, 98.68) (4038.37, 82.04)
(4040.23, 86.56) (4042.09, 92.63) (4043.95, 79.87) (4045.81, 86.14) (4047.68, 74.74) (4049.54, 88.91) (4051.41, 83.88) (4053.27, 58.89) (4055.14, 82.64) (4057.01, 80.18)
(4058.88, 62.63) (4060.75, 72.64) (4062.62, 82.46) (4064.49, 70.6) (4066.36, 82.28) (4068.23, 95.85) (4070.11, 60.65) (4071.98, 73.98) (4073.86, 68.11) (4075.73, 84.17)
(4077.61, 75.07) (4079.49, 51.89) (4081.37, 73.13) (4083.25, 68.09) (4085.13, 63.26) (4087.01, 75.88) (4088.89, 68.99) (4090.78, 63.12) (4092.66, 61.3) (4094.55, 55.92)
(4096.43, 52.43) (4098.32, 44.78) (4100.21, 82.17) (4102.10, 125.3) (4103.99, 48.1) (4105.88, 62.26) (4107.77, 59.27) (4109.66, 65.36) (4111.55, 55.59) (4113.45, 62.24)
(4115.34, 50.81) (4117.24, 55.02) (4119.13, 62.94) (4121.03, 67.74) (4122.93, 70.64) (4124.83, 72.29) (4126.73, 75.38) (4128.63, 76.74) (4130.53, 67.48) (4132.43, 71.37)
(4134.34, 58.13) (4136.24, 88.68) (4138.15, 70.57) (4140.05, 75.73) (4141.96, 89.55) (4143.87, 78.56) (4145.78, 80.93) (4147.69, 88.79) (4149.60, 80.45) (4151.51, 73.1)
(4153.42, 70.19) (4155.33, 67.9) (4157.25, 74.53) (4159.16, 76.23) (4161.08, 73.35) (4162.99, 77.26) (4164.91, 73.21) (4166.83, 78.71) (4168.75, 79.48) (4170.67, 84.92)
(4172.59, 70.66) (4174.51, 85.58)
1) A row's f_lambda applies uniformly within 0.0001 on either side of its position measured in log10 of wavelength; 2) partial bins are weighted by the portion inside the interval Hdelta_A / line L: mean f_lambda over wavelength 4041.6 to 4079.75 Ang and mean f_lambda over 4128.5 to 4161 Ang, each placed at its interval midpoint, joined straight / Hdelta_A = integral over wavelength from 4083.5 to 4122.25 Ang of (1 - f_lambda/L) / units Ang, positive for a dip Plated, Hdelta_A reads 6.12 Ang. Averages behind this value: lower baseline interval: 76.8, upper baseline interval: 75.7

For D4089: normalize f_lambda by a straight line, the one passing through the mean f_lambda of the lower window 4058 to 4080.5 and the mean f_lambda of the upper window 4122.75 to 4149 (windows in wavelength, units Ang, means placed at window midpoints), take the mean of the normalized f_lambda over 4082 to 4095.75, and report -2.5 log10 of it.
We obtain 0.14 mag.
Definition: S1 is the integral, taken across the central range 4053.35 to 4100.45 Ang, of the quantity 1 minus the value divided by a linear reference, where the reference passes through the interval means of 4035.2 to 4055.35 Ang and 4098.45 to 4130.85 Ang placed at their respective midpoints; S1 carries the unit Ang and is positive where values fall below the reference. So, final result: 3.97 Ang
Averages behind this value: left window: 83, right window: 67.6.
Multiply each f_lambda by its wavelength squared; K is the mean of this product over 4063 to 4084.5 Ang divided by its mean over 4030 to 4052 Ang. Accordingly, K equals 0.89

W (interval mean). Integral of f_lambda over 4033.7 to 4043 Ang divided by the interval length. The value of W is 86.1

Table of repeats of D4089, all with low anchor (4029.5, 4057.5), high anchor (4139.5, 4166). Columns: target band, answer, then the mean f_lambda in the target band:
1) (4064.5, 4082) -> 0.09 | 73.7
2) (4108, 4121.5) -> 0.30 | 59.7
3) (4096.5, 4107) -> 0.12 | 70.6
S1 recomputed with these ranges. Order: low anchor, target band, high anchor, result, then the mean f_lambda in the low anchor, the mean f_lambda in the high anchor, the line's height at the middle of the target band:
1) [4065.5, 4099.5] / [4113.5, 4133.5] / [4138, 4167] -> 1.75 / 67.8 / 76.9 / 73.1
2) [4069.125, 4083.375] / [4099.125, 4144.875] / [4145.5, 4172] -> 1.98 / 69.5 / 76.9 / 73.6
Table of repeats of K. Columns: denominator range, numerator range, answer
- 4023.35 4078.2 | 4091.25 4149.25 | 0.91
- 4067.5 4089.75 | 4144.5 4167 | 1.11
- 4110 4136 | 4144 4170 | 1.18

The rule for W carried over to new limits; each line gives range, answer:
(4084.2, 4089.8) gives 69.4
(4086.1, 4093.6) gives 67.3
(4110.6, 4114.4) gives 58.9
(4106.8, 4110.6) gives 62.4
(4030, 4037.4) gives 80.7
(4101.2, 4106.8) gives 78.2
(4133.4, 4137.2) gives 73.4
